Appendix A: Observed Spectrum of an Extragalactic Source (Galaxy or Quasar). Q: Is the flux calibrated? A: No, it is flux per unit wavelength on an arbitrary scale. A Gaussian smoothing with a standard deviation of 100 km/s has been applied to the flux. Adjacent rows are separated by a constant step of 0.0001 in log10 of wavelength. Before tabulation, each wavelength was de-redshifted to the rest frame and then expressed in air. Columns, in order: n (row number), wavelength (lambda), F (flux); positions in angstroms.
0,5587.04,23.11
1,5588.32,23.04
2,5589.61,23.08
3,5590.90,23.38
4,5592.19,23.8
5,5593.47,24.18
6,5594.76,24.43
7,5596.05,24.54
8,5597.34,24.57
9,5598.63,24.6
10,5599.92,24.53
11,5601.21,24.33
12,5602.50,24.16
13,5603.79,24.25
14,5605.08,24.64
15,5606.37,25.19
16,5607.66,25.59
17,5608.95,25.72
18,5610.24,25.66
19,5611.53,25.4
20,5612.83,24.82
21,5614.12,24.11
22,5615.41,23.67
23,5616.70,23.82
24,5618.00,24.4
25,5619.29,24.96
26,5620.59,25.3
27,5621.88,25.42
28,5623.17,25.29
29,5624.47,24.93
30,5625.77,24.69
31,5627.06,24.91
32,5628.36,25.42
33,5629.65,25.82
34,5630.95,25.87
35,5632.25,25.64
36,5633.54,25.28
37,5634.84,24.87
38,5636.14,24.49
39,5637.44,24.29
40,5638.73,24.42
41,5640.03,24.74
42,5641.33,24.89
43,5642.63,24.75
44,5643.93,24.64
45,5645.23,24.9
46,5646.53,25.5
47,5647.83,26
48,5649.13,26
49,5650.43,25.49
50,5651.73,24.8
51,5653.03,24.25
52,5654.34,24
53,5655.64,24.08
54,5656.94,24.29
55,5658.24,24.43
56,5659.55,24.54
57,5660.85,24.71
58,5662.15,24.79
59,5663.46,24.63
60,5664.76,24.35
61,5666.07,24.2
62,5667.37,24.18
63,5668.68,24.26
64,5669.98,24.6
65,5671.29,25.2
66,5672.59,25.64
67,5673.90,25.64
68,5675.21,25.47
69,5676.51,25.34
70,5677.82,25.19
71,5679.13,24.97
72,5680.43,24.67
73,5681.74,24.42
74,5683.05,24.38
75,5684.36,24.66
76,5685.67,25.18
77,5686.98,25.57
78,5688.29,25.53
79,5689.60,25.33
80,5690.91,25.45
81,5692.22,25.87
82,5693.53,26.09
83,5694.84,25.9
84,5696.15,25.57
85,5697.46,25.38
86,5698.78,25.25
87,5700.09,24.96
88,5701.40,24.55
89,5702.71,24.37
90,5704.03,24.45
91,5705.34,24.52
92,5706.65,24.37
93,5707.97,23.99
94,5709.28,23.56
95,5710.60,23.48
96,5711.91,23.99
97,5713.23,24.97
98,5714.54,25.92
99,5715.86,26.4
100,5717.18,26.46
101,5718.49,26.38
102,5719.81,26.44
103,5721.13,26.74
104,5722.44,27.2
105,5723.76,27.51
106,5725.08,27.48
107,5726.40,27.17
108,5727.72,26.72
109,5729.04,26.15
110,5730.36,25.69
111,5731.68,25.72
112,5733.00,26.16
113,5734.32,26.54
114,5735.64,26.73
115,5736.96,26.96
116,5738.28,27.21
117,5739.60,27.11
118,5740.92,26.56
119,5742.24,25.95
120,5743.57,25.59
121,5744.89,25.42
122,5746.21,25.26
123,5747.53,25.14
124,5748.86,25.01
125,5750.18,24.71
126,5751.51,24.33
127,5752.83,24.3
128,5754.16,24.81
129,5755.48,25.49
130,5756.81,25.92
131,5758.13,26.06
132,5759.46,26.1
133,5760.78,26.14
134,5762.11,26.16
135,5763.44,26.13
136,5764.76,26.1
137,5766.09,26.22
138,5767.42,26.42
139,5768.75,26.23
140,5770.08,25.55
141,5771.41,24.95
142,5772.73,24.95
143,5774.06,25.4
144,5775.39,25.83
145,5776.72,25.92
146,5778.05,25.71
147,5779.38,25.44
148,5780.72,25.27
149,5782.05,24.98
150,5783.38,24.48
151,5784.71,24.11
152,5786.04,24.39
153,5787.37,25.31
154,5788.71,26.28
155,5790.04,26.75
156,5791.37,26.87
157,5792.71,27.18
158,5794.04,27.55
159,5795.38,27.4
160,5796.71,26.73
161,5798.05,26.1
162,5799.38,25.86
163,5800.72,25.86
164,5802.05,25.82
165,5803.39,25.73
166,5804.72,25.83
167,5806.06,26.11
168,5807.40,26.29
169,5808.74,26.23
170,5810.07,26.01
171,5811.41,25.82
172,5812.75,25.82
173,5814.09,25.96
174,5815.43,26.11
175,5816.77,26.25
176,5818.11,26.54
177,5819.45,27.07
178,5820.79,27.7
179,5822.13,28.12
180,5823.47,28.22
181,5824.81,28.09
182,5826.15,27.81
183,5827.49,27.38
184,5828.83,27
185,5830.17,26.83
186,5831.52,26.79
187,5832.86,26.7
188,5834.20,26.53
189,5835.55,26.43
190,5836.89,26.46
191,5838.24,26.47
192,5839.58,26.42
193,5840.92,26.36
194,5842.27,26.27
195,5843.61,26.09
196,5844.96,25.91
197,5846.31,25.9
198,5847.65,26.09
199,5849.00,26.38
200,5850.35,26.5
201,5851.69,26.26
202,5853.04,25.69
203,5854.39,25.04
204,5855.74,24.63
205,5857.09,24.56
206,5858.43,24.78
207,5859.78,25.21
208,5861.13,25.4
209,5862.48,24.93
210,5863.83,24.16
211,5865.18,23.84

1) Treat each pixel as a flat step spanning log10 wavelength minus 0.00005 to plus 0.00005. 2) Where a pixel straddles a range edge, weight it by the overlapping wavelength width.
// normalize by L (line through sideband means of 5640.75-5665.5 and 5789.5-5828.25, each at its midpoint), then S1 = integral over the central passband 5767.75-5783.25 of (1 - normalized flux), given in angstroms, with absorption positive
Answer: 0.5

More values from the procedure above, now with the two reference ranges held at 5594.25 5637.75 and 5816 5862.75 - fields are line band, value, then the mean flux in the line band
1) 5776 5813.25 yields 0.2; 25.9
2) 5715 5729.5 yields -0.7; 26.8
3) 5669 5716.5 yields 0.7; 25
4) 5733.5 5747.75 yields -0.3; 26.3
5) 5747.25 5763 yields 0.3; 25.4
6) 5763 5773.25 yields 0.0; 25.8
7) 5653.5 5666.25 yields 0.4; 24.4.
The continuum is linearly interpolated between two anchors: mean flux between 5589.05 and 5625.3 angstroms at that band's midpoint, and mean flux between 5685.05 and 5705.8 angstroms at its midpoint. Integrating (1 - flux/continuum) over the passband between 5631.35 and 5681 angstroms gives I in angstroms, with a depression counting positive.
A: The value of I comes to 0.2 angstroms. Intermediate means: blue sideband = 24.6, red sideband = 25.3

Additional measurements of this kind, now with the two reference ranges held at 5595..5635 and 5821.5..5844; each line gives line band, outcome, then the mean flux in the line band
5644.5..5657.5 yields 0.2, 24.9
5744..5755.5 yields 0.6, 24.9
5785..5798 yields 0.1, 26.4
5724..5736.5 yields -0.3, 26.5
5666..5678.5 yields 0.2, 25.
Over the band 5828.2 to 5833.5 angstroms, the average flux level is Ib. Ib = 26.8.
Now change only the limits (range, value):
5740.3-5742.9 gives 26.3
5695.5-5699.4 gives 25.4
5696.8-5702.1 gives 25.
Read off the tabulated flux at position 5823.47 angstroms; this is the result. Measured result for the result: 28.22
